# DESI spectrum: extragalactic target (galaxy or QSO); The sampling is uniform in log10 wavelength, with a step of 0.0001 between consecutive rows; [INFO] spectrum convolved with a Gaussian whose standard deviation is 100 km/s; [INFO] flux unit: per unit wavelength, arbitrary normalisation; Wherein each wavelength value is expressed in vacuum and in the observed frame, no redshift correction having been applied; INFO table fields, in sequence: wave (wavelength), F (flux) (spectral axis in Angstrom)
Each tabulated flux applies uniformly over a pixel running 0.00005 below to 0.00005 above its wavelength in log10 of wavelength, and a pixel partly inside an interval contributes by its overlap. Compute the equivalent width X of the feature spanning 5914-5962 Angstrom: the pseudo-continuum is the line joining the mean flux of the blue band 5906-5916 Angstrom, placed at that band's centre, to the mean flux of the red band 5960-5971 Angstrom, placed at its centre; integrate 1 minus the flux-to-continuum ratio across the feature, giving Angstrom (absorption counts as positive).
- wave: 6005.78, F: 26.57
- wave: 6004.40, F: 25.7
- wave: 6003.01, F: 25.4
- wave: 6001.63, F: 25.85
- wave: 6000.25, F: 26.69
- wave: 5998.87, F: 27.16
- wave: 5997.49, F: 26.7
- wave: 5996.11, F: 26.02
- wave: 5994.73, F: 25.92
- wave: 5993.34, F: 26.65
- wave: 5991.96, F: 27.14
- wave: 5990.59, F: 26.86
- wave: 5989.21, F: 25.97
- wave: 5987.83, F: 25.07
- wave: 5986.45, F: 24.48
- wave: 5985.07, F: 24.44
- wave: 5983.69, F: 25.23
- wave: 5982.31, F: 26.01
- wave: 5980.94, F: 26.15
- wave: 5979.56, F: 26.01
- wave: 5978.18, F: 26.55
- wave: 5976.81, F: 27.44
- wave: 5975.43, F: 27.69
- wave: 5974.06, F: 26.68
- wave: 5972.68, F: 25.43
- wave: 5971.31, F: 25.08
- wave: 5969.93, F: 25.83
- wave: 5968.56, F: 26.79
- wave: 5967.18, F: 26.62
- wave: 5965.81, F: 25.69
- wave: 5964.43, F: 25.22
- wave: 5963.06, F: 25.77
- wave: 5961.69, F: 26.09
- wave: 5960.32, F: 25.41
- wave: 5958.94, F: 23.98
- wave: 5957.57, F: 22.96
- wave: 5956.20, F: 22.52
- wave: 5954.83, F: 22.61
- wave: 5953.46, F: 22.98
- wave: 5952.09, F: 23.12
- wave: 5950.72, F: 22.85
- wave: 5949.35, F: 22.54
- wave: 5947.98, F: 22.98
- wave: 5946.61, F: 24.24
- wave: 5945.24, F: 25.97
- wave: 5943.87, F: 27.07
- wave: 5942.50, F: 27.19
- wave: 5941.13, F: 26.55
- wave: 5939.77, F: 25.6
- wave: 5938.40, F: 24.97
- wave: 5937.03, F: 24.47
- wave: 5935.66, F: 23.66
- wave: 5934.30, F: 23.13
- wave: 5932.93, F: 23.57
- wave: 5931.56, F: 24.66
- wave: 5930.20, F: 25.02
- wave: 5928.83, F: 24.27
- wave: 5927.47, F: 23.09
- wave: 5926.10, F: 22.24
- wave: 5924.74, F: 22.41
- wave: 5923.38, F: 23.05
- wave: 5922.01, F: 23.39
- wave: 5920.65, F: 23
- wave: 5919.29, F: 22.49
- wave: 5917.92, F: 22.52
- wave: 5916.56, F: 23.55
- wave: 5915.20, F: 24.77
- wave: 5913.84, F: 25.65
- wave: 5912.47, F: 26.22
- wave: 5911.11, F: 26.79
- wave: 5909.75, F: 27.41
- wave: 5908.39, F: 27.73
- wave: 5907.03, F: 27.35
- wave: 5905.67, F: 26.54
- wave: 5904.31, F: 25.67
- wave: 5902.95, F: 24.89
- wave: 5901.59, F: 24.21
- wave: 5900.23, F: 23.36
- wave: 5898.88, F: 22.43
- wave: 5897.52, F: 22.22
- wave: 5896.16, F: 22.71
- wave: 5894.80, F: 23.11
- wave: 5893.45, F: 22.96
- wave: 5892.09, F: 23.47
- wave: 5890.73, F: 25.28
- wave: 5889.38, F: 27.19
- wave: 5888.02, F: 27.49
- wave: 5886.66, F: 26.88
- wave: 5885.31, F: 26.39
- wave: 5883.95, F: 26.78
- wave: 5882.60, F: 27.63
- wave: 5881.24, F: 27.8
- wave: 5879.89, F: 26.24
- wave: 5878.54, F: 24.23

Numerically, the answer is 4.1 Angstrom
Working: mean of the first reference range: 26.5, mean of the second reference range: 25.9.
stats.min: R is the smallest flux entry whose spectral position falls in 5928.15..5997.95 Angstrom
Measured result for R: 22.52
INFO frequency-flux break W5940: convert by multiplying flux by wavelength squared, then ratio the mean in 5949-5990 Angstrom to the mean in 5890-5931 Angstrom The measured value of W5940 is 1.06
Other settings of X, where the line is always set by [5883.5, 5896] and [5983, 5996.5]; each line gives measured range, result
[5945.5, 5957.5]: 1.18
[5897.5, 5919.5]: 0.32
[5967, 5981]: -0.38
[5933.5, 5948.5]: 0.28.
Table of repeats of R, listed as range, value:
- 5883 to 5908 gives 22.22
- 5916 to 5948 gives 22.24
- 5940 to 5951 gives 22.54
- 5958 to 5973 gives 23.98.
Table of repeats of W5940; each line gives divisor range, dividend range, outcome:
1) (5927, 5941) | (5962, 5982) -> 1.09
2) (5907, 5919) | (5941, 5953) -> 0.97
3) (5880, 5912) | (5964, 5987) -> 1.05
